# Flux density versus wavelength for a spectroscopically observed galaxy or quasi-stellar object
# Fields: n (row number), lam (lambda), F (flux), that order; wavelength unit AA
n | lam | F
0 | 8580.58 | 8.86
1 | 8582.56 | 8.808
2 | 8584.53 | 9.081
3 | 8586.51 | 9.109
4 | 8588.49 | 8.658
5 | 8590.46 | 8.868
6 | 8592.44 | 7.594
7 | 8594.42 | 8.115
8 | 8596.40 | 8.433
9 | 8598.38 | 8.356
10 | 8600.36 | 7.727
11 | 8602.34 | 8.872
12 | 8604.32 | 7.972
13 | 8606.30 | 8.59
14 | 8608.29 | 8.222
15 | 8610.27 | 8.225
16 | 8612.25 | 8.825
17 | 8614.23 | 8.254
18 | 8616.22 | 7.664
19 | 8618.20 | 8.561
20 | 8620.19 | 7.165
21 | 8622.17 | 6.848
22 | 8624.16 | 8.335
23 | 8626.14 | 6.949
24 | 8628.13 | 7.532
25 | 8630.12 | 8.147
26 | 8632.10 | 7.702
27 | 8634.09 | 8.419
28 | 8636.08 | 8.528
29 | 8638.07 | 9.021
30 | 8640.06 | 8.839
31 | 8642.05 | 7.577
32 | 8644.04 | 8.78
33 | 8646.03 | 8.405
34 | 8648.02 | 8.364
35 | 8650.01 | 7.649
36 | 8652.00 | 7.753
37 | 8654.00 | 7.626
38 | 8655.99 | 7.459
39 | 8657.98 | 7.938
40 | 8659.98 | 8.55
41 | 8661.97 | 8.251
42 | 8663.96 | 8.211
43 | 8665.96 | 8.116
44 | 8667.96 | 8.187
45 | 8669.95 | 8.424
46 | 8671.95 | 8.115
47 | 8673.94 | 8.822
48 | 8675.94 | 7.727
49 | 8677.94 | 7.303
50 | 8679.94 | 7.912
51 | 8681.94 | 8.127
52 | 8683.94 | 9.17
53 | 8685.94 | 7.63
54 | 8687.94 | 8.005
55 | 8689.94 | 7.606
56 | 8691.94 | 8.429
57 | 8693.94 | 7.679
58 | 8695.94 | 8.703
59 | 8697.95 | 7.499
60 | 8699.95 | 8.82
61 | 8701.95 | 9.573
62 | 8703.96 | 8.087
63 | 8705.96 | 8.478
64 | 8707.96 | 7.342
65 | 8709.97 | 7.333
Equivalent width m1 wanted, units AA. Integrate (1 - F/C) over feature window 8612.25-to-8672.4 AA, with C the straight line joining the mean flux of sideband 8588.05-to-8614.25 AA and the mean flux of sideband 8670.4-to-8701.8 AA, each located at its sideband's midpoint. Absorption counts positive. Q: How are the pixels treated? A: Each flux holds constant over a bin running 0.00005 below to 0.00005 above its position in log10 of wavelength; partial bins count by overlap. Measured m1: 1.4 AA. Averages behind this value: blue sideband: 8.34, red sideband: 8.15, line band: 8.06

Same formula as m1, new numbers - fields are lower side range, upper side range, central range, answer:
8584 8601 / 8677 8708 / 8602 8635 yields 1.5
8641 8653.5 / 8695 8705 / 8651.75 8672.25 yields 0.3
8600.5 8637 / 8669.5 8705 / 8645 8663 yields 0.3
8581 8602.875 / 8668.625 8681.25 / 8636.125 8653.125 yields -0.2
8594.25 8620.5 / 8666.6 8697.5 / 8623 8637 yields 0.5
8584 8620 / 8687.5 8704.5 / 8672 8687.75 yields 0.4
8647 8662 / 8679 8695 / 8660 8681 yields -0.3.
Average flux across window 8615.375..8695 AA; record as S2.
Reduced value 8.04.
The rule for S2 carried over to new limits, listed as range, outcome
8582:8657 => 8.18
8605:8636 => 7.98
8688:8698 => 8.03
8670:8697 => 8.1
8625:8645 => 8.15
